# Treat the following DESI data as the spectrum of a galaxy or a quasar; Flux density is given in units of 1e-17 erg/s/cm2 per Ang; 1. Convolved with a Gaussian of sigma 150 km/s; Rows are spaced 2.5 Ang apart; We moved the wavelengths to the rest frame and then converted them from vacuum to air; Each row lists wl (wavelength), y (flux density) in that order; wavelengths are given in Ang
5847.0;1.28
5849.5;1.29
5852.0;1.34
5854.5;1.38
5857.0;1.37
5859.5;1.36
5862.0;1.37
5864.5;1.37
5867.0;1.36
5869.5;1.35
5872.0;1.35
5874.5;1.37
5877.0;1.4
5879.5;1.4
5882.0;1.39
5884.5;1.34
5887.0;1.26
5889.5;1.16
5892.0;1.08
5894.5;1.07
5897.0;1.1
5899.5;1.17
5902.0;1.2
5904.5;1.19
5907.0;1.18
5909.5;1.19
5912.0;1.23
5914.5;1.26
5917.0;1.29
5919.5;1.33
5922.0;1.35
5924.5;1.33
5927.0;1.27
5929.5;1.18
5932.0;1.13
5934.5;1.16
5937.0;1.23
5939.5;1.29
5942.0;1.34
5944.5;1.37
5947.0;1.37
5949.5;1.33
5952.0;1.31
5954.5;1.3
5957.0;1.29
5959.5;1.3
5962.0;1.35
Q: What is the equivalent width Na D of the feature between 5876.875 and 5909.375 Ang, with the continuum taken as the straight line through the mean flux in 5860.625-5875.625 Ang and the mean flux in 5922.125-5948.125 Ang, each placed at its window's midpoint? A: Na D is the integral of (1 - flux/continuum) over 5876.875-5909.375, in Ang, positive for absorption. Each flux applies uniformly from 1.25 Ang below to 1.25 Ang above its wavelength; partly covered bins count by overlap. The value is 2.7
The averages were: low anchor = 1.36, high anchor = 1.27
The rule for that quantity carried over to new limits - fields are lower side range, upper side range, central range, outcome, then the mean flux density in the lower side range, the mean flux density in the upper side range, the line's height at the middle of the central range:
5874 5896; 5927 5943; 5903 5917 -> 0.3 Ang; 1.27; 1.22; 1.25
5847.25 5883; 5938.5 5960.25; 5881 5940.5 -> 5.2 Ang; 1.36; 1.32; 1.34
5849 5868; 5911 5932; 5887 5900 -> 1.8 Ang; 1.36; 1.27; 1.31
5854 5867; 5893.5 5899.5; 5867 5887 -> -1.9 Ang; 1.37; 1.1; 1.25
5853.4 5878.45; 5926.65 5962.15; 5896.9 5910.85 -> 1.6 Ang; 1.37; 1.28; 1.33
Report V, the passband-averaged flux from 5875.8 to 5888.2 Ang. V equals 1.36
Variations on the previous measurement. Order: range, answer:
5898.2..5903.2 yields 1.18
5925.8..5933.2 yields 1.19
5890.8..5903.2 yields 1.12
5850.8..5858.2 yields 1.36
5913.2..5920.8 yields 1.29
